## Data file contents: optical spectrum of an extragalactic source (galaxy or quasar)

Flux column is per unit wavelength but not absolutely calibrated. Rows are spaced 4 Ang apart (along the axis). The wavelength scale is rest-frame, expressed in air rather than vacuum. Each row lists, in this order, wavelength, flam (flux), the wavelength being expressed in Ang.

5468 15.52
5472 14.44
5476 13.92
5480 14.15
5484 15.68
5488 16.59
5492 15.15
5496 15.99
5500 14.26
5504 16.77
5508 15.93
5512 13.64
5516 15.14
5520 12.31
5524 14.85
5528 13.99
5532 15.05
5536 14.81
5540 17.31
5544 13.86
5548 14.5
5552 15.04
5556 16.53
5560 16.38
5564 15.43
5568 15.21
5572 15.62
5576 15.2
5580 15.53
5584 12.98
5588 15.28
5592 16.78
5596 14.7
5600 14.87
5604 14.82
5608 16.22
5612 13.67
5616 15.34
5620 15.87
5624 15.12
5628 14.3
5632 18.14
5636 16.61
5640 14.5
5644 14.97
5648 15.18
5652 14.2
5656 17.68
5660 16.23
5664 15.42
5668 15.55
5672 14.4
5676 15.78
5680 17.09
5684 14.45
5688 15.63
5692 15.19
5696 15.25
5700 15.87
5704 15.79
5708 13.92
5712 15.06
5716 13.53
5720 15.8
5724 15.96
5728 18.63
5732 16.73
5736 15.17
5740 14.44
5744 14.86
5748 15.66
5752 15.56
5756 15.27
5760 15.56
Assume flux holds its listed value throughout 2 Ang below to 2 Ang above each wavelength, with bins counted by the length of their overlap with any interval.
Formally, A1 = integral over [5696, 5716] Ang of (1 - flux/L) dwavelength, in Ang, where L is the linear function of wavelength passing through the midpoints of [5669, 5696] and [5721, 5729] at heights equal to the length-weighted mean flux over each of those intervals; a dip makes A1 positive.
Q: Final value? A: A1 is 1.5 Ang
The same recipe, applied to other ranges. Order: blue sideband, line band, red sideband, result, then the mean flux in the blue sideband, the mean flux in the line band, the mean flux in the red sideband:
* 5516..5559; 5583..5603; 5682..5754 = 0.04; 14.9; 15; 15.4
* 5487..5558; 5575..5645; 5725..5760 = 0.36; 15.1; 15.3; 15.8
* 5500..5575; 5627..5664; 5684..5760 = -1.15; 15.1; 15.8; 15.4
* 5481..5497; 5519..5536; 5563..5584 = 1.36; 15.7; 14.2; 15.2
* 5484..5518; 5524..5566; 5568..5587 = -0.39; 15.4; 15.3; 14.9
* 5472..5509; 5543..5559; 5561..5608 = 0.11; 15.3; 15.1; 15.2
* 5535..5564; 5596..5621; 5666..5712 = 0.60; 15.5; 15.1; 15.3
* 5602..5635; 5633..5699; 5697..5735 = 0.07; 15.5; 15.6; 15.7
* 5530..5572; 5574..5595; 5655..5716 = 0.40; 15.4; 15.1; 15.5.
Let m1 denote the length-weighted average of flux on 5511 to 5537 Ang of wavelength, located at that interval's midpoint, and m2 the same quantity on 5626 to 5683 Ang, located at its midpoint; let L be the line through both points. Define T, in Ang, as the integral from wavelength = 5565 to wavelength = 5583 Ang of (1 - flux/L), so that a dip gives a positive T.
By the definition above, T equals -0.5 Ang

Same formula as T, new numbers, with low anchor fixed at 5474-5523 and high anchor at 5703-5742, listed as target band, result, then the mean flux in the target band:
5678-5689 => -0.2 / 15.7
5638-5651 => 0.4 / 14.8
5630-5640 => -1.0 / 16.8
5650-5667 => -0.6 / 15.9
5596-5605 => 0.2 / 14.8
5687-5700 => 0.0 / 15.4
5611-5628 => 0.3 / 15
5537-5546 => -0.3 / 15.5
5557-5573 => -0.6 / 15.7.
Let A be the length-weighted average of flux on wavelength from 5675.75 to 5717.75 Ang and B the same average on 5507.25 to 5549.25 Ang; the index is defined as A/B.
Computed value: 1.04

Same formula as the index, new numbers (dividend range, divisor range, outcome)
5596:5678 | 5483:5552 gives 1.03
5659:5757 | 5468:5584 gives 1.03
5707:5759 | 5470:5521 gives 1.03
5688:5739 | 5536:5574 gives 1.00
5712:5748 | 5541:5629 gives 1.03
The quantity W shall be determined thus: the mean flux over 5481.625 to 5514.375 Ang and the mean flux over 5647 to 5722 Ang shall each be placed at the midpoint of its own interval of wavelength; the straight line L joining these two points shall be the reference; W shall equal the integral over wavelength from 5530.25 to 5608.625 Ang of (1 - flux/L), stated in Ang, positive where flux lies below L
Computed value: 0.8 Ang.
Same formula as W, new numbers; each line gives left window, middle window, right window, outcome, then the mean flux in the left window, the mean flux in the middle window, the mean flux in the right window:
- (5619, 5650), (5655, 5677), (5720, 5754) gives -0.1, 15.6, 15.8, 15.9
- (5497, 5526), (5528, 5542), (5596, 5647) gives -0.6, 14.7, 15.5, 15.3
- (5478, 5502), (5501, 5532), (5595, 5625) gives 1.2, 15.3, 14.7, 15.1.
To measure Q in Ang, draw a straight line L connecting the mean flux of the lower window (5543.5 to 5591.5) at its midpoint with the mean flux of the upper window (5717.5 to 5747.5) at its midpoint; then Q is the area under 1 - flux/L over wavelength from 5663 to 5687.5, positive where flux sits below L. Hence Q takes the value 0.3 Ang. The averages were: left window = 15.2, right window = 15.9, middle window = 15.5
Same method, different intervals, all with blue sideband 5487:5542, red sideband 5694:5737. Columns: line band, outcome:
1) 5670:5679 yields 0.1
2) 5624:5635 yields -0.5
